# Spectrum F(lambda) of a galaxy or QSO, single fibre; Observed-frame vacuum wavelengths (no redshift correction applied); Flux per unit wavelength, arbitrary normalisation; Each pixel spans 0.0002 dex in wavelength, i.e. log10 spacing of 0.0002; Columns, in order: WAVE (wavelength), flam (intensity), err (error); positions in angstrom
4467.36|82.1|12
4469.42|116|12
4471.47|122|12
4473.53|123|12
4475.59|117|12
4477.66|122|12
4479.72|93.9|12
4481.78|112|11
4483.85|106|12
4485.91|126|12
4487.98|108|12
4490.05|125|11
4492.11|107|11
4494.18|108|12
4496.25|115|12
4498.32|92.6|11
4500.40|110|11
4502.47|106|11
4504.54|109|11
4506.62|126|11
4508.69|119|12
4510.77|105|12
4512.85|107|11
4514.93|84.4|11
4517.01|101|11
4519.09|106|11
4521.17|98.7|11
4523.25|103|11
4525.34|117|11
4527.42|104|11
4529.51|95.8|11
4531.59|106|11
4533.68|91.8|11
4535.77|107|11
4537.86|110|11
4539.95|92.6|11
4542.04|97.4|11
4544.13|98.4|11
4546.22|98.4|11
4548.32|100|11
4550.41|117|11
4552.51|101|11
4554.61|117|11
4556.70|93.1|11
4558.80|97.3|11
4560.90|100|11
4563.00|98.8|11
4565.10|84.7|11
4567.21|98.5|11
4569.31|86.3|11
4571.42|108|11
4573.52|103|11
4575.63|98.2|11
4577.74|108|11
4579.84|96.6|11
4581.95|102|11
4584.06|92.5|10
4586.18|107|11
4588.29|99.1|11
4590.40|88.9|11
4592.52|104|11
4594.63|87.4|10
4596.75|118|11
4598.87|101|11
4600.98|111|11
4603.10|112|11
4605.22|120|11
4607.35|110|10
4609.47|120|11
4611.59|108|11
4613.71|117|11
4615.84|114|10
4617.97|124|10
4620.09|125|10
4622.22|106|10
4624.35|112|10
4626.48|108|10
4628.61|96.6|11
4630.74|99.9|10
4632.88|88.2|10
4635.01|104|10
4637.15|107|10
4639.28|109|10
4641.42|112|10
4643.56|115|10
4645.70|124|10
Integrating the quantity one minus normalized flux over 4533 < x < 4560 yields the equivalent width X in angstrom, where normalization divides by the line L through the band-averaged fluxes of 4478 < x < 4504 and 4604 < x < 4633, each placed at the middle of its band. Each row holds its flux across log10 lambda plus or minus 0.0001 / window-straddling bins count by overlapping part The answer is 2.09 angstrom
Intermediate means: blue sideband 109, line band 102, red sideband 111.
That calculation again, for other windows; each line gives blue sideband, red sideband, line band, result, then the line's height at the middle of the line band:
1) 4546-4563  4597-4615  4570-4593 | 1.63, 108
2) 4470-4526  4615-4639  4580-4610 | 0.98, 108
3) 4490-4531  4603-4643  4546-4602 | 4.08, 109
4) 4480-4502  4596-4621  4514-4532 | 1.58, 112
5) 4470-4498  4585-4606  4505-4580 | 4.63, 109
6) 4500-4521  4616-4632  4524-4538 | 0.44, 107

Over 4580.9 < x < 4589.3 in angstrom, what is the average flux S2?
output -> 100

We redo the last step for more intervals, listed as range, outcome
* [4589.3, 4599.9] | 99.8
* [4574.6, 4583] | 101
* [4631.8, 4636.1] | 96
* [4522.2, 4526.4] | 110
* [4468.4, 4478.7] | 120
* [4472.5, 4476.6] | 120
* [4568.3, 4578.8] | 101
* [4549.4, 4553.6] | 109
